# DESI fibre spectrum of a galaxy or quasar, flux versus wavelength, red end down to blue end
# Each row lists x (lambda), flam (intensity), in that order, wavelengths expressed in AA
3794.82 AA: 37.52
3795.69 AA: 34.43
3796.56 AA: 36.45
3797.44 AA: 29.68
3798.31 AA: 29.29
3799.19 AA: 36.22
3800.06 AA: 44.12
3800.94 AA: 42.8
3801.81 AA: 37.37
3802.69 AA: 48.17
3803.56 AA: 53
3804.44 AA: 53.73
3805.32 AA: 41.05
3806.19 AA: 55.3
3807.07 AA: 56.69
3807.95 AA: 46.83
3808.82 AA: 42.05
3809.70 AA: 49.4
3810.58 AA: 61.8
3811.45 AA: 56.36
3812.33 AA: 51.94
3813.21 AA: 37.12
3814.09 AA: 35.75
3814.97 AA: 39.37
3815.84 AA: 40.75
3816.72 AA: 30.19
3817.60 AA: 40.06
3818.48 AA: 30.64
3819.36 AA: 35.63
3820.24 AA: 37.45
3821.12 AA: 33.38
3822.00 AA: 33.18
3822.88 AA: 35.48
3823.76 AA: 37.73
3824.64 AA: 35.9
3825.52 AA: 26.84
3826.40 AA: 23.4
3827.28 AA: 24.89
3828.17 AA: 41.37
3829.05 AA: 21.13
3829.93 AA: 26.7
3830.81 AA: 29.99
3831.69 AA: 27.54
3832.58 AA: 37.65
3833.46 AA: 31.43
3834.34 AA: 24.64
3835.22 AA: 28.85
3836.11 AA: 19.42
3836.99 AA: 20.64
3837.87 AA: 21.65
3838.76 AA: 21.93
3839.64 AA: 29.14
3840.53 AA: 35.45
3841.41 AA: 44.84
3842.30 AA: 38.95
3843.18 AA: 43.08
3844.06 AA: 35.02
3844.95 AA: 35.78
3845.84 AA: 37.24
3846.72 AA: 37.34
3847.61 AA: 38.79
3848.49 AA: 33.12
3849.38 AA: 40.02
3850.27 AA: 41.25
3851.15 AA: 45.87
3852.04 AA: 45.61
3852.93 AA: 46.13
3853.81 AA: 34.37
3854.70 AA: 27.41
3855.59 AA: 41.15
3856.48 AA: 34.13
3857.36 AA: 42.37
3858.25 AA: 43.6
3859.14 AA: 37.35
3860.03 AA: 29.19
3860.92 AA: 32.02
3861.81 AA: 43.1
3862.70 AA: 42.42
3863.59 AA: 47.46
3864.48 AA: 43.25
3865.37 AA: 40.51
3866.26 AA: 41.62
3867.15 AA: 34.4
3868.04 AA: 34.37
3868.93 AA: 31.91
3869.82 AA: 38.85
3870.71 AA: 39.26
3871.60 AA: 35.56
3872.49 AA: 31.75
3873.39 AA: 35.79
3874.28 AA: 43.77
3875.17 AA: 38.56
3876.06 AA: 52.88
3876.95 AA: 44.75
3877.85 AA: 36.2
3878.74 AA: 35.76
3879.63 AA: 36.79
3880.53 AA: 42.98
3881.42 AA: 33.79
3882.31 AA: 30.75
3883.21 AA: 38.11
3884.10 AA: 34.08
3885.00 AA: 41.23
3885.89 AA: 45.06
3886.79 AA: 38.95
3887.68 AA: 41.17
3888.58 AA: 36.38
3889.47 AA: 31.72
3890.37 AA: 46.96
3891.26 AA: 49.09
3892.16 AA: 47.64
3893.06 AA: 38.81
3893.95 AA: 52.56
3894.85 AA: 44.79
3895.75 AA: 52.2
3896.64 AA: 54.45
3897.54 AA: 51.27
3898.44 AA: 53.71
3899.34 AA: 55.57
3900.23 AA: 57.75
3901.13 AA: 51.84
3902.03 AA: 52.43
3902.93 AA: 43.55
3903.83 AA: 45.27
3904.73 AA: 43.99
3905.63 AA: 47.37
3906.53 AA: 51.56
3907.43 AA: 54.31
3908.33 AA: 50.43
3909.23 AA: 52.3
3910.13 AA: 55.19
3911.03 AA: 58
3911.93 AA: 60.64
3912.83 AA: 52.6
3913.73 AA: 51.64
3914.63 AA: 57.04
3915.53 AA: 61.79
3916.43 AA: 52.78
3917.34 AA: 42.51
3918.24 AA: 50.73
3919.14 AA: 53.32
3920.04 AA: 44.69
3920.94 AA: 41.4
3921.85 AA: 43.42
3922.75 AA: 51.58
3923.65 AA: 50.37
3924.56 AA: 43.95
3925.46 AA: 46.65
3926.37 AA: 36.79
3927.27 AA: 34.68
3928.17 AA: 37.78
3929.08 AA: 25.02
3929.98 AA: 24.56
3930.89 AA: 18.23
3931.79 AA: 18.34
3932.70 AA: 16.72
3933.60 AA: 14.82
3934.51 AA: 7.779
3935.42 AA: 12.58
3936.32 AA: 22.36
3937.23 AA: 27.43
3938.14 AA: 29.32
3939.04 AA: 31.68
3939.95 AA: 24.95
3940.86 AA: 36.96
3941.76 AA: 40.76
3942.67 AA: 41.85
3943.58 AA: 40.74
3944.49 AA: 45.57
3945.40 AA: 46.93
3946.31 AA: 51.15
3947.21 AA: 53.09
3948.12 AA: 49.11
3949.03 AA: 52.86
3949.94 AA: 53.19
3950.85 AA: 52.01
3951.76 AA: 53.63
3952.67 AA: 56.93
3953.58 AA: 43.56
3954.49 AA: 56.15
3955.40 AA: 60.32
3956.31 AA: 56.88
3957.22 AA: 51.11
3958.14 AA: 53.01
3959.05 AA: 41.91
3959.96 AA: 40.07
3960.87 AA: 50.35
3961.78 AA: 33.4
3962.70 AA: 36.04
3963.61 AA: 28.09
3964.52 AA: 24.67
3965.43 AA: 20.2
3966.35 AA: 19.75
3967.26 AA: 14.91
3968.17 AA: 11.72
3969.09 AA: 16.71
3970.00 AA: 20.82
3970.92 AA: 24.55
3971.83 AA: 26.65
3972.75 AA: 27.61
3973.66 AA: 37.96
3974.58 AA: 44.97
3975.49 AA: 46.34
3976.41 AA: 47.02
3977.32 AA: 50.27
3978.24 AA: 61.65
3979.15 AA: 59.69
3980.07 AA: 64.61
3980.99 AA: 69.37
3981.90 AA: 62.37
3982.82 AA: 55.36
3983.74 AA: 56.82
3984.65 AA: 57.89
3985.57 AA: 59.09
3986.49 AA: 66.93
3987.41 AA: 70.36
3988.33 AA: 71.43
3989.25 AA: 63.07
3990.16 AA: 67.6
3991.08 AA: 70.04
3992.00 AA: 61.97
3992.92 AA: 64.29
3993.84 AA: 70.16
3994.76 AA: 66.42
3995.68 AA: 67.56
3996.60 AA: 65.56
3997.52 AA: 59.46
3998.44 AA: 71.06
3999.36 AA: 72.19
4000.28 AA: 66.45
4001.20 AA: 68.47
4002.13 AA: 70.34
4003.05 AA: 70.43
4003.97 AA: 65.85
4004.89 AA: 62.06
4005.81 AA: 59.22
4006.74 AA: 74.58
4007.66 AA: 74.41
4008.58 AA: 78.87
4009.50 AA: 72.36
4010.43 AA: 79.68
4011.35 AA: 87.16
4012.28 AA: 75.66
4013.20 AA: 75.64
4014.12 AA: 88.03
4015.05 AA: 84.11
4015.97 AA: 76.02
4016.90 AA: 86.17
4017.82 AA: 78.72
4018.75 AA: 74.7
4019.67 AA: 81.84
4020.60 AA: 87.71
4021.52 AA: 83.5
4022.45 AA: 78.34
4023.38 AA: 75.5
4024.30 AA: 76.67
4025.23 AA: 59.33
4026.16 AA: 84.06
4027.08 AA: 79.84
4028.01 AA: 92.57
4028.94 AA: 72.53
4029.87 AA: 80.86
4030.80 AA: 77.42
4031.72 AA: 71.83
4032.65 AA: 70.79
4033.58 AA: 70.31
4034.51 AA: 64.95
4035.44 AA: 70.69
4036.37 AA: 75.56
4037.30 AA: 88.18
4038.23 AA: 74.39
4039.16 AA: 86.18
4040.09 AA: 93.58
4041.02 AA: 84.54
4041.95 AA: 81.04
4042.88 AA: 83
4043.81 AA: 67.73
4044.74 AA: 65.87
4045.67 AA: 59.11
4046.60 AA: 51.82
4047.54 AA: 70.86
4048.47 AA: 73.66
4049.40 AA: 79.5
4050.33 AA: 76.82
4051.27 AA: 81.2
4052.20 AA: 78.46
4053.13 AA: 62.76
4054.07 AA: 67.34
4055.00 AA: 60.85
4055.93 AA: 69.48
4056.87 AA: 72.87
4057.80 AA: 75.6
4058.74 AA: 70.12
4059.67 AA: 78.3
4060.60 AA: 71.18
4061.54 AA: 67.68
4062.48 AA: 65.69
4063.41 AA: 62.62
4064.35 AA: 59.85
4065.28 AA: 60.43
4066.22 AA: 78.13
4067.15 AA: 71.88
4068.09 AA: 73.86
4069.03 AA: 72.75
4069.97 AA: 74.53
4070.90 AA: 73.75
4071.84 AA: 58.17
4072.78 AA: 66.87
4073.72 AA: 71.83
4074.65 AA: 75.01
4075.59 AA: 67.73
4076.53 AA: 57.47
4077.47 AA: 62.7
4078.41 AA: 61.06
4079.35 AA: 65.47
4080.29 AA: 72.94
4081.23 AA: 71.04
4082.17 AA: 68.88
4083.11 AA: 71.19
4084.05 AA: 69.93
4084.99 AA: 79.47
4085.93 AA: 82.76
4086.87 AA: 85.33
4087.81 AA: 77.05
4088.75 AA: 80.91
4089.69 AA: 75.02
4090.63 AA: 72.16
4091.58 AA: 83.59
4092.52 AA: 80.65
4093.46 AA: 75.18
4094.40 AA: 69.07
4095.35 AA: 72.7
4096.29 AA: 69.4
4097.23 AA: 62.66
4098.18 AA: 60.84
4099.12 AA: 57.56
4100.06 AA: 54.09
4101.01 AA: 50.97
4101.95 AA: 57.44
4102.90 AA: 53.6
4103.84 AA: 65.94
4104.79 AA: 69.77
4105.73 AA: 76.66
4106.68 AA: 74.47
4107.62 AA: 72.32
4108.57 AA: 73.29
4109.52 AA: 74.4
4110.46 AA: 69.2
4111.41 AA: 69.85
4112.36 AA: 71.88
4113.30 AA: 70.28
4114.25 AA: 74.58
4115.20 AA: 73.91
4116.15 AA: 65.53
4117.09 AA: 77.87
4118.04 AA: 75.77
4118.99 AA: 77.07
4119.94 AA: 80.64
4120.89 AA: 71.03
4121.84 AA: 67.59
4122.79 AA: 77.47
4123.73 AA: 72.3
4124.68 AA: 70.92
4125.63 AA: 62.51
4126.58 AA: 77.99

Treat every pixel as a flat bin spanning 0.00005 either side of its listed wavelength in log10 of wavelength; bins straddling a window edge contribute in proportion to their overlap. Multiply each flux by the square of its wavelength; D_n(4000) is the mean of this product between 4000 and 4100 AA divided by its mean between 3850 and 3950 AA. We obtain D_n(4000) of 1.90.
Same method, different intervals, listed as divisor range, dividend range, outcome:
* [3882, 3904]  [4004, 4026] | 1.80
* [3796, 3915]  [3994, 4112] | 1.96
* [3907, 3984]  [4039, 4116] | 1.81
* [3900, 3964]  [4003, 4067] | 1.81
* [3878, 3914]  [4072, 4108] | 1.64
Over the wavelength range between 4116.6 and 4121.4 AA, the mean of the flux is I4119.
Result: 76.4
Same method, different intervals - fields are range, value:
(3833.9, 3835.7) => 26.6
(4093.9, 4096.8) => 70.4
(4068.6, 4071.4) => 73.6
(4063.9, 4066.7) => 66.4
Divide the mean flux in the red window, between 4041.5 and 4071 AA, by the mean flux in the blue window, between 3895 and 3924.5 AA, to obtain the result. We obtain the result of 1.38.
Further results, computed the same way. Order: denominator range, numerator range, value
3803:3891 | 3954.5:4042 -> 1.66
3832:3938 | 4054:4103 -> 1.74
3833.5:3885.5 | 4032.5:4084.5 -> 1.93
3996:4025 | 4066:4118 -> 0.94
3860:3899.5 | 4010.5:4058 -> 1.85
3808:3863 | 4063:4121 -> 1.95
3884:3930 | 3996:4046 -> 1.60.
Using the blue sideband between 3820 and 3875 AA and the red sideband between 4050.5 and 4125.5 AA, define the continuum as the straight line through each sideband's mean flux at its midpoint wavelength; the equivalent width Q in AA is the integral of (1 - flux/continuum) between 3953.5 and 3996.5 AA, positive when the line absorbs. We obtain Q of 4.4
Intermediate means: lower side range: 35.1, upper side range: 70.4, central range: 48.6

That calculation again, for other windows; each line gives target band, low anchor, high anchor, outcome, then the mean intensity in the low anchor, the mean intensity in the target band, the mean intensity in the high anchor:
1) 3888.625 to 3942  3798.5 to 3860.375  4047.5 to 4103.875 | 6.4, 37.5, 42.5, 69.8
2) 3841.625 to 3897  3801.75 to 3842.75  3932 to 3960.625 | -2.2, 36.8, 39.8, 40.7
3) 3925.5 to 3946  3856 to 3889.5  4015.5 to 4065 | 8.9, 38.6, 29.4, 74.5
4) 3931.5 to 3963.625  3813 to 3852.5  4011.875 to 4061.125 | 9.9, 33.6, 40.1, 75.8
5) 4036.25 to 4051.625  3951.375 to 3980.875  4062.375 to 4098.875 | -3.8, 40.3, 76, 70.8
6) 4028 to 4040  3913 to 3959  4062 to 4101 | -3.2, 41.5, 76.5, 69.8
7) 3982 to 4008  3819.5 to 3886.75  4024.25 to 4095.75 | -2.0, 35.8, 65.9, 72.8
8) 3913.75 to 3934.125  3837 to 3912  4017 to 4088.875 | 4.3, 41.6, 39.6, 73.3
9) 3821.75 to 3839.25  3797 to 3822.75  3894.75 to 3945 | 5.7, 42.3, 28.5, 42.3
